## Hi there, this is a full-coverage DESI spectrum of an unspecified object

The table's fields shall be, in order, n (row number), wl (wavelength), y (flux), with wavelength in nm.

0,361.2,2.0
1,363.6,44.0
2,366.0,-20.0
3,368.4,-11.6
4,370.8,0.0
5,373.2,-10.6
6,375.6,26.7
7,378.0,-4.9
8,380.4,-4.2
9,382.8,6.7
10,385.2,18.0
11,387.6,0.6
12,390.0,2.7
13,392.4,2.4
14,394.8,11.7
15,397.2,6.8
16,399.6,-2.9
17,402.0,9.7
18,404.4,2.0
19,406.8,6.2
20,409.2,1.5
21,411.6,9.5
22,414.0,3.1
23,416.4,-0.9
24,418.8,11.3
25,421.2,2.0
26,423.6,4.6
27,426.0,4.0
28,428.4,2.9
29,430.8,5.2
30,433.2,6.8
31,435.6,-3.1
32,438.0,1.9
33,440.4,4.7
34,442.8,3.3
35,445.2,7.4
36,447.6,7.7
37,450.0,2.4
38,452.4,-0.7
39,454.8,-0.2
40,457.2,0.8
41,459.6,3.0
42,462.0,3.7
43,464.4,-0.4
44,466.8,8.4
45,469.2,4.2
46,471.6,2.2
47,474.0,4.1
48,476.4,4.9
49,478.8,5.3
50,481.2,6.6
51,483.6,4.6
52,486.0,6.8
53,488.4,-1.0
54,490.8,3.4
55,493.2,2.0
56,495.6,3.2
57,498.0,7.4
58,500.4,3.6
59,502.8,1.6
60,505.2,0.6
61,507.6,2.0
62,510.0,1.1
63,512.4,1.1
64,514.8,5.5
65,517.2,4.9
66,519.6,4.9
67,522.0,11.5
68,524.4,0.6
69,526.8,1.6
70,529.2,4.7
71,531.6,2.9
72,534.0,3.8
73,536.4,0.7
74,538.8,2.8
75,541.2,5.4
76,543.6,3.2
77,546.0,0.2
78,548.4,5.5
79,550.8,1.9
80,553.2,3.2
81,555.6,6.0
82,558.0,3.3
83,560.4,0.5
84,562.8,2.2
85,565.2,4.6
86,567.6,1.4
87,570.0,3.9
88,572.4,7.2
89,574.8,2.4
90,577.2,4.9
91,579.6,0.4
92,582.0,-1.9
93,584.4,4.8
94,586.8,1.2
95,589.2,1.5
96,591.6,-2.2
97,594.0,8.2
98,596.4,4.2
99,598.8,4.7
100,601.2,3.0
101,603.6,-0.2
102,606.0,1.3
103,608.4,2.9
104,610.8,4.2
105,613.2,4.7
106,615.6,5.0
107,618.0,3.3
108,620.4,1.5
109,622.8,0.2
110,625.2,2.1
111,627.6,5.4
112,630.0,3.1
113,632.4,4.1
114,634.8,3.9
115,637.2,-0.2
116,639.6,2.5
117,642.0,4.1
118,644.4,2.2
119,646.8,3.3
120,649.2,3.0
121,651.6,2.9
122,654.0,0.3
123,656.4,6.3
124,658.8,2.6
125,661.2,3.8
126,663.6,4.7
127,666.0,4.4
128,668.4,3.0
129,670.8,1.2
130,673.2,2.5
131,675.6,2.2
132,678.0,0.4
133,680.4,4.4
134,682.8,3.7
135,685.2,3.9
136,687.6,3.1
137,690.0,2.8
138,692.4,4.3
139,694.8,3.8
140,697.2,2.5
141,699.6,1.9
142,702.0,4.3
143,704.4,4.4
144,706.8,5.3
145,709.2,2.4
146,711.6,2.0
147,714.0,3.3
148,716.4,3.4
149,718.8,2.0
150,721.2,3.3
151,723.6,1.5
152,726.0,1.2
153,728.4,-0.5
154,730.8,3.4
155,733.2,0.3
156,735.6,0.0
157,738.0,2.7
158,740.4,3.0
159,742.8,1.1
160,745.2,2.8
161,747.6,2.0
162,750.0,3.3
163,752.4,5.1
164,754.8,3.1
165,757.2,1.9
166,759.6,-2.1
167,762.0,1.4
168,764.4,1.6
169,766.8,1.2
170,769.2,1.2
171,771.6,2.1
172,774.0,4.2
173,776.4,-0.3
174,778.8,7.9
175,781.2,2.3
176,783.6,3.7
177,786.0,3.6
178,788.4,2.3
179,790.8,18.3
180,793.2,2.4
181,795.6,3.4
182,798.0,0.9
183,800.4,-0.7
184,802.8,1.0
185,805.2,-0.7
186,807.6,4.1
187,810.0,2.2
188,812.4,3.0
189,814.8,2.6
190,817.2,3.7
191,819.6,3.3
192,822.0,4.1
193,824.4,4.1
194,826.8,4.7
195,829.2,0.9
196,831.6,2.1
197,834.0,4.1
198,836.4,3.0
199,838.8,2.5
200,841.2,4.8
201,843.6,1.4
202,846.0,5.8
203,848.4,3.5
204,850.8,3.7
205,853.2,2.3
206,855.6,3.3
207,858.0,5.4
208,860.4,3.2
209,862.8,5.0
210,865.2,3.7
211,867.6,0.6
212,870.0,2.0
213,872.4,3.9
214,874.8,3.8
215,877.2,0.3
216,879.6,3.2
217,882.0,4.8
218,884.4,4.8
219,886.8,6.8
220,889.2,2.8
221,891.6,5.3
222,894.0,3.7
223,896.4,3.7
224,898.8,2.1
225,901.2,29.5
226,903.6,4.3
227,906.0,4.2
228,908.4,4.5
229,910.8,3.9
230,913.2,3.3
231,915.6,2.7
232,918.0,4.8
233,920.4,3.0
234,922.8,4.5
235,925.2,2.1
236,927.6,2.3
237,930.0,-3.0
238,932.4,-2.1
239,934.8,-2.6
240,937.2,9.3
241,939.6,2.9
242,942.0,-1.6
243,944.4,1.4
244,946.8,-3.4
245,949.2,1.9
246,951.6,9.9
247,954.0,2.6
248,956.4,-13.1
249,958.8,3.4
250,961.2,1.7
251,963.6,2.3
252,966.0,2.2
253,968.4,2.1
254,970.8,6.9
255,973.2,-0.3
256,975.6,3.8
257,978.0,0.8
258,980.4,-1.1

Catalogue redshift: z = 1.122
